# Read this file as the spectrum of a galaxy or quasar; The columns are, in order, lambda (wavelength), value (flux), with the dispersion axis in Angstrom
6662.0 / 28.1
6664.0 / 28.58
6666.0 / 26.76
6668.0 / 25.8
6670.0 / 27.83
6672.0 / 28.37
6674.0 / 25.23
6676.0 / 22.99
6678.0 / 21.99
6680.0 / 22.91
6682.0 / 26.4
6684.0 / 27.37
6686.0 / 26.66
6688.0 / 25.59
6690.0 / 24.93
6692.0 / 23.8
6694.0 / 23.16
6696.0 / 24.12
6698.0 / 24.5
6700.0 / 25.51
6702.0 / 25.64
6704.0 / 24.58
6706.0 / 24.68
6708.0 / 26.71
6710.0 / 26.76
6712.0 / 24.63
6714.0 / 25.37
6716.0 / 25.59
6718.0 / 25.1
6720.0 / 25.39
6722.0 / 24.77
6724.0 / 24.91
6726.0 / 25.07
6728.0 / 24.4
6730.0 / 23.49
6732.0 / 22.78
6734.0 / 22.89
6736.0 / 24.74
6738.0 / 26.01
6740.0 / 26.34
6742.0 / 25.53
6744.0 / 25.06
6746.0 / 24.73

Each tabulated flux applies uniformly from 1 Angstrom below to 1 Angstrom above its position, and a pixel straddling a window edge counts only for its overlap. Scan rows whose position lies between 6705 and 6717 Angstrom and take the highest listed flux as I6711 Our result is 26.76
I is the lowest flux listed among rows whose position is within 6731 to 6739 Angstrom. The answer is 22.78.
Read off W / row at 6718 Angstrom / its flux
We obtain 25.1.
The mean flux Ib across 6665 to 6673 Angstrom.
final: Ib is 27.2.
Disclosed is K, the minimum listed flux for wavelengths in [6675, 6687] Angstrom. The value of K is 21.99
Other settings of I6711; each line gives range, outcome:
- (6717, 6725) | 25.39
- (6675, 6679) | 22.99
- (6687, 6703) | 25.64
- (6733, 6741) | 26.34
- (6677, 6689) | 27.37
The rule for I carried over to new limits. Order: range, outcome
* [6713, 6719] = 25.1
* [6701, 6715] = 24.58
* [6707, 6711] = 26.71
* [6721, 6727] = 24.77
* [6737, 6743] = 25.53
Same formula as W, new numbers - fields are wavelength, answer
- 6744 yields 25.06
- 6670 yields 27.83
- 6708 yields 26.71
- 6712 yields 24.63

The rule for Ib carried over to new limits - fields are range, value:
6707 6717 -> 25.8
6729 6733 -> 23.1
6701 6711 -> 25.7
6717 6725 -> 25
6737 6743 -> 26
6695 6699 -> 24.3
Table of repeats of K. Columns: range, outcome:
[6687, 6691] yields 24.93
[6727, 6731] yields 23.49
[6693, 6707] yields 23.16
